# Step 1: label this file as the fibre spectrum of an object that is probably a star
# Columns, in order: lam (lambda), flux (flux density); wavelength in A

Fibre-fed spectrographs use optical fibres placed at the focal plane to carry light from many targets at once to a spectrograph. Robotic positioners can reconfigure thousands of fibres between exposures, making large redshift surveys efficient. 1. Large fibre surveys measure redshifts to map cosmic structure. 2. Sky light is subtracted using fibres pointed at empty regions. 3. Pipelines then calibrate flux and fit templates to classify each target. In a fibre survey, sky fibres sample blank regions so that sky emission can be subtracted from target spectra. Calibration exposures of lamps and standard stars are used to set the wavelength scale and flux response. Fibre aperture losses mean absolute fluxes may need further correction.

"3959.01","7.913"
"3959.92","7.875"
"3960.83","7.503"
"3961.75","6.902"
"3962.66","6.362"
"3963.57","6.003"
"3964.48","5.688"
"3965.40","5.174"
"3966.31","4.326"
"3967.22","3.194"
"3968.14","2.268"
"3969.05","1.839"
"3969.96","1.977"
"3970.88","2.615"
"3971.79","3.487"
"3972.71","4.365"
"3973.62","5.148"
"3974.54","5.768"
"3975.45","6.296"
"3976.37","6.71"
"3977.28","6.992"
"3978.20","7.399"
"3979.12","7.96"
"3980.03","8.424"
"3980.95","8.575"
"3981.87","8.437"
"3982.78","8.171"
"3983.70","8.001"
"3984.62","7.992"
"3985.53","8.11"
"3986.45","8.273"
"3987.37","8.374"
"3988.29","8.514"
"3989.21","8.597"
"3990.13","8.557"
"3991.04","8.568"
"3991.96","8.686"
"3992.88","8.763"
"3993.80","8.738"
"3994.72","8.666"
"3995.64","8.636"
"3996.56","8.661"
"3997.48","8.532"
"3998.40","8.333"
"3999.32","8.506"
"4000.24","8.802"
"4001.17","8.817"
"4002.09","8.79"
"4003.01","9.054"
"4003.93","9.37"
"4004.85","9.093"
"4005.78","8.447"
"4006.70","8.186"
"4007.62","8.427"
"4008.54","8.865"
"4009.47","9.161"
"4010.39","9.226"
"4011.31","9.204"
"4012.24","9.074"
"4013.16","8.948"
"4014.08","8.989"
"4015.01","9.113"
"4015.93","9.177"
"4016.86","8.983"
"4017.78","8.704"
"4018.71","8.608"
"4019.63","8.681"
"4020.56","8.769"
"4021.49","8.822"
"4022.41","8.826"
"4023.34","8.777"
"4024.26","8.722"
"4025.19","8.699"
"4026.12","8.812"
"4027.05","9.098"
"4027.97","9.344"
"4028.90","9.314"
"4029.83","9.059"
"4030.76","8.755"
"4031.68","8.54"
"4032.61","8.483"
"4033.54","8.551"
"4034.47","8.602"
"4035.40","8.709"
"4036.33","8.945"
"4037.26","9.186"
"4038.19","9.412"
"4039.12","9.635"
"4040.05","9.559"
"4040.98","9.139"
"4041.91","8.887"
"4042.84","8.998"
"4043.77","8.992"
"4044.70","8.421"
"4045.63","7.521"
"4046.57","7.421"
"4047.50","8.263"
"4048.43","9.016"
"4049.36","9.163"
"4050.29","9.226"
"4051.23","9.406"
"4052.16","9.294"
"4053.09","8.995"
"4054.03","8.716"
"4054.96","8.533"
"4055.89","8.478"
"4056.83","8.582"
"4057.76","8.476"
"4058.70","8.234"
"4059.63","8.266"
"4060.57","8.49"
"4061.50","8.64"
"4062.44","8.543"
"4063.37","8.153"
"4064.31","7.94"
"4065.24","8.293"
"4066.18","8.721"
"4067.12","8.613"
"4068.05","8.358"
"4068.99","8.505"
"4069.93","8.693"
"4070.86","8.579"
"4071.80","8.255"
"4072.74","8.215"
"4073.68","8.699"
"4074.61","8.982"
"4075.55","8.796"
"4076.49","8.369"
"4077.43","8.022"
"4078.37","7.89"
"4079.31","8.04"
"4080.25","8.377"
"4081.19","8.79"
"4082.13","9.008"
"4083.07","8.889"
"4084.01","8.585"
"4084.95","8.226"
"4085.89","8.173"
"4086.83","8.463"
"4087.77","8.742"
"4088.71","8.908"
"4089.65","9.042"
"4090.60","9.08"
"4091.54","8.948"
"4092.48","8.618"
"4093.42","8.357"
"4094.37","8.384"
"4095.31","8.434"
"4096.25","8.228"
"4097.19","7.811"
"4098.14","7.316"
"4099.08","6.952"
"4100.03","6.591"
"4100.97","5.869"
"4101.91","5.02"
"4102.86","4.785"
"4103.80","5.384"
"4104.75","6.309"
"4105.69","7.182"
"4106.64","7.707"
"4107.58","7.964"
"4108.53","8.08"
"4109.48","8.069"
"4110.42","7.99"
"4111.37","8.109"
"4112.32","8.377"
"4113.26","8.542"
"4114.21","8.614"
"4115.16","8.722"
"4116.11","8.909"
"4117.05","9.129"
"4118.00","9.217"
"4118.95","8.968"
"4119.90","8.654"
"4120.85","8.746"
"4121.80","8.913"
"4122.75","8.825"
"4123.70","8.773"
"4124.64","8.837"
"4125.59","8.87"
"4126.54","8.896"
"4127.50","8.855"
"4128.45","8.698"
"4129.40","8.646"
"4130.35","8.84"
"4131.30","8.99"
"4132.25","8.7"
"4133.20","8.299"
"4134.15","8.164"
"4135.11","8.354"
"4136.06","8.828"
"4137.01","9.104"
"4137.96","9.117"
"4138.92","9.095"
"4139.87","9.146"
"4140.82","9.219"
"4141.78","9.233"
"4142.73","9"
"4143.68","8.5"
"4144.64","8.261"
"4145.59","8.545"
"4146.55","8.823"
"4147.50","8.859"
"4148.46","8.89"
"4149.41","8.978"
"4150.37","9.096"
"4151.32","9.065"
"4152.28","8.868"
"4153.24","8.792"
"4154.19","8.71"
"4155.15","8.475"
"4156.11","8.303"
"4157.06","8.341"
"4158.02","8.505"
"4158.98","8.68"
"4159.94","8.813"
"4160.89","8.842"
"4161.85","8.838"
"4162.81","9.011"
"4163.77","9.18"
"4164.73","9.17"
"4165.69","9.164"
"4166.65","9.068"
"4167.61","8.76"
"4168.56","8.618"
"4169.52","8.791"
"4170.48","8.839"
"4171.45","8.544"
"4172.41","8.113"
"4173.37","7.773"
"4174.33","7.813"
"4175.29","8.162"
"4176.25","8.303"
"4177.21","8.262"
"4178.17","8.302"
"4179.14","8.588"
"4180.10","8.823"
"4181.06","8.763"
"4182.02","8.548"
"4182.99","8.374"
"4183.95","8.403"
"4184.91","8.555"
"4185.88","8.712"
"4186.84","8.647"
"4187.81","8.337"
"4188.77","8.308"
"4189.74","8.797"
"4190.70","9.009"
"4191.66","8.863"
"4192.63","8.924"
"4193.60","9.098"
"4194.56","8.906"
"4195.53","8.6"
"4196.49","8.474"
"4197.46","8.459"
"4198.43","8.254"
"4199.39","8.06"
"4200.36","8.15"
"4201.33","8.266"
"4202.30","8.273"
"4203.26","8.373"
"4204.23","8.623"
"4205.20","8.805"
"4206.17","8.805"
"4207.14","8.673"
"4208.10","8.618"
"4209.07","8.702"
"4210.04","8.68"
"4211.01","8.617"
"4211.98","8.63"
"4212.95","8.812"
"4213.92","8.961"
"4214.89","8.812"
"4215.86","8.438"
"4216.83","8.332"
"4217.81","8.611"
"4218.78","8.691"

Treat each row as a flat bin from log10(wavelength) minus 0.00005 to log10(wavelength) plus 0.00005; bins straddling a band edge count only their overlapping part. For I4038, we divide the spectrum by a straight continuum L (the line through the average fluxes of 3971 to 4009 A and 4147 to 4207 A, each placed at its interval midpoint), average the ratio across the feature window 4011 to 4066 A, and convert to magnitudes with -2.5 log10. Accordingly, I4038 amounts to -0.084 mag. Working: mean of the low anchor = 7.96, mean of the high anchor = 8.62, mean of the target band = 8.78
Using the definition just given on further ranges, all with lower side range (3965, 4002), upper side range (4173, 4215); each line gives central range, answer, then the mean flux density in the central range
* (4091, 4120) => 0.017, 7.78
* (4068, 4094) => -0.112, 8.56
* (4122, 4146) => -0.089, 8.8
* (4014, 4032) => -0.215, 8.89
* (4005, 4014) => -0.225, 8.86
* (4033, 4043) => -0.218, 9.05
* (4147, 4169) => -0.070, 8.83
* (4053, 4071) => -0.122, 8.48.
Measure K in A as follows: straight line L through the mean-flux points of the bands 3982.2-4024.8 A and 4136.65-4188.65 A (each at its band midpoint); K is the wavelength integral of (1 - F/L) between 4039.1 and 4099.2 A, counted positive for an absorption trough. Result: 1.07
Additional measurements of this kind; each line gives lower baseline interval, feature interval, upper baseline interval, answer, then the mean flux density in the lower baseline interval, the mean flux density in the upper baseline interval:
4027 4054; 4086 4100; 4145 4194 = 0.8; 8.89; 8.67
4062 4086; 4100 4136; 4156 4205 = 1.6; 8.46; 8.58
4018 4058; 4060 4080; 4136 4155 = 1.0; 8.82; 8.9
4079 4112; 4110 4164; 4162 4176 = -3.1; 7.84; 8.64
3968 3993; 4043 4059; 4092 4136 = -2.5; 6.78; 8.09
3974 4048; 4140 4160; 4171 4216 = -0.5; 8.59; 8.53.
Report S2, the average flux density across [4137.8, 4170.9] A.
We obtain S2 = 8.84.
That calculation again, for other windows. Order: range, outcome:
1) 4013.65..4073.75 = 8.73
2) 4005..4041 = 8.91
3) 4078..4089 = 8.51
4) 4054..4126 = 8.24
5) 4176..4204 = 8.53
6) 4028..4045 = 8.97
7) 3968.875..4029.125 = 8.08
